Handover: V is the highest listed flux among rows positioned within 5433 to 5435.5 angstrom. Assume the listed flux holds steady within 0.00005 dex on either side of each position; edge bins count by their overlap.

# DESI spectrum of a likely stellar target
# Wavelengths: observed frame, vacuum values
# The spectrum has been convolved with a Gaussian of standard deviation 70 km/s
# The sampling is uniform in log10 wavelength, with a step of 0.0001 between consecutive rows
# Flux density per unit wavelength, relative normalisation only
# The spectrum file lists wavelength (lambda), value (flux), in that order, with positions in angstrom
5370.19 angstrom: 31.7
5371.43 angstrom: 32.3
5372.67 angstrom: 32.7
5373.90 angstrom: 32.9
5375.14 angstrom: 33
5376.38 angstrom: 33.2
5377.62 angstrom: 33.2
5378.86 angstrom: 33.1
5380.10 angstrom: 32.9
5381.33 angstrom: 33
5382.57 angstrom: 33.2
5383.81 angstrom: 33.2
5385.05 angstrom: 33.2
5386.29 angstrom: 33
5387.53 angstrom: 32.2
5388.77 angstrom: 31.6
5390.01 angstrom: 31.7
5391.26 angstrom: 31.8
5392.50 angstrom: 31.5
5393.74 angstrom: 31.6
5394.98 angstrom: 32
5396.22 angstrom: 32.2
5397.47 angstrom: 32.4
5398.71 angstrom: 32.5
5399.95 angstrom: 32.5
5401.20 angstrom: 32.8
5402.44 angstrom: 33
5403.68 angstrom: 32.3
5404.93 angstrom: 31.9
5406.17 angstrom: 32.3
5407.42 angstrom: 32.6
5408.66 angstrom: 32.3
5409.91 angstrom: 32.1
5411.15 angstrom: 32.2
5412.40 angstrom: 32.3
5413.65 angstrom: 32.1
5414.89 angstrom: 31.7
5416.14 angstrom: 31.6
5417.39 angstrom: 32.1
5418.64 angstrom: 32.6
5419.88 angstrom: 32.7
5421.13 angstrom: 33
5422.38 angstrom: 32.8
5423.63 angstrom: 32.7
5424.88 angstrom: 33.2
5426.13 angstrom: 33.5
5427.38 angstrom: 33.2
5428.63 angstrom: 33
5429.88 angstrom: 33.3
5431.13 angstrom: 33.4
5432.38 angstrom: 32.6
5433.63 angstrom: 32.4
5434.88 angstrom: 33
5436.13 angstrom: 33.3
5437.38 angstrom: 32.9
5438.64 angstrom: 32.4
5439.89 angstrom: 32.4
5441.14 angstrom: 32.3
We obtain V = 33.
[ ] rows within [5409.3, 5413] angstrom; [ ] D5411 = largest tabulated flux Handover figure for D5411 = 32.3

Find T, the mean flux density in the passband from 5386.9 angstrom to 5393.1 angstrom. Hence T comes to 31.7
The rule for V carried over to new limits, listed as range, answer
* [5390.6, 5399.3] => 32.5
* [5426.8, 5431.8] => 33.4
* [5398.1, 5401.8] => 32.8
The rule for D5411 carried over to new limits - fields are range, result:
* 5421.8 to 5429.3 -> 33.5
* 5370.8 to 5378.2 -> 33.2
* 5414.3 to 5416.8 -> 31.7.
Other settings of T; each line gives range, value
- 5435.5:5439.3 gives 32.8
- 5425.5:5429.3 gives 33.2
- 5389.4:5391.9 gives 31.7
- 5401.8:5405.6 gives 32.5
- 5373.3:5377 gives 33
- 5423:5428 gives 33.1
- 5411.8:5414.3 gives 32.2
